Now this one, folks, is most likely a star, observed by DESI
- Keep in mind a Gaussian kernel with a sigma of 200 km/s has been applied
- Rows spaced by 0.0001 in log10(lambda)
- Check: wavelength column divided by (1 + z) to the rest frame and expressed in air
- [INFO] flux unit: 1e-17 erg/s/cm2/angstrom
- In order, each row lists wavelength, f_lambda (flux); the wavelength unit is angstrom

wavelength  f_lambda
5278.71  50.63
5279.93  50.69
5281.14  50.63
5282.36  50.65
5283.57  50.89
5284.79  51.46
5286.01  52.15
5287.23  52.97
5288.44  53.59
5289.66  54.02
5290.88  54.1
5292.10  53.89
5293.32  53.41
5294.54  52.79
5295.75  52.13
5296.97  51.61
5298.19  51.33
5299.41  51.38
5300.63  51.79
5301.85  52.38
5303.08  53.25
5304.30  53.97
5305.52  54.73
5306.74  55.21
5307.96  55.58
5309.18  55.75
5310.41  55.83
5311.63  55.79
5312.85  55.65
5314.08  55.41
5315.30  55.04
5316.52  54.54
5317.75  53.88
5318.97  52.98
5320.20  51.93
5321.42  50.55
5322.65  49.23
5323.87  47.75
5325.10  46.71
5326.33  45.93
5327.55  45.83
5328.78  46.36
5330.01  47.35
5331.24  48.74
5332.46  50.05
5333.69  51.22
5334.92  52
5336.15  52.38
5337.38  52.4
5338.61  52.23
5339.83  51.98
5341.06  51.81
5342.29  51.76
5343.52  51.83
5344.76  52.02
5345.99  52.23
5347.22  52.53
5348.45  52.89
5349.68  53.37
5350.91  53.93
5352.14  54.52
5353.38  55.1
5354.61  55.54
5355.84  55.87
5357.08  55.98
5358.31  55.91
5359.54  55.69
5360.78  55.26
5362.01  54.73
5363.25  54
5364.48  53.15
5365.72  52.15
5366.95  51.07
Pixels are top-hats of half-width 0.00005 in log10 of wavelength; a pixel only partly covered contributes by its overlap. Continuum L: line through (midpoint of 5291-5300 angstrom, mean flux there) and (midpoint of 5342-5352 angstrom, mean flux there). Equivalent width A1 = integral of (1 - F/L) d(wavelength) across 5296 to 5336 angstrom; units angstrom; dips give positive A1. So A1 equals 0.5 angstrom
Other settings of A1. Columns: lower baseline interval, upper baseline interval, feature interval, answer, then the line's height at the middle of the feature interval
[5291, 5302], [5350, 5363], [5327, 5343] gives 1.13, 54.2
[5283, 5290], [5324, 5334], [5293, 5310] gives -0.85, 50.7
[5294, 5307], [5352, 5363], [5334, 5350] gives 0.71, 54.6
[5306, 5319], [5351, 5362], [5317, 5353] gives 2.81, 55.3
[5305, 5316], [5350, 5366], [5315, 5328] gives 1.17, 55.3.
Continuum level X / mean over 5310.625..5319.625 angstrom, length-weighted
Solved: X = 54.8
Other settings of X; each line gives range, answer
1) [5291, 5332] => 52.1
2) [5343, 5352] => 52.8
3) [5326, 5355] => 51.4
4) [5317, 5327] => 49.9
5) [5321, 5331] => 47.4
